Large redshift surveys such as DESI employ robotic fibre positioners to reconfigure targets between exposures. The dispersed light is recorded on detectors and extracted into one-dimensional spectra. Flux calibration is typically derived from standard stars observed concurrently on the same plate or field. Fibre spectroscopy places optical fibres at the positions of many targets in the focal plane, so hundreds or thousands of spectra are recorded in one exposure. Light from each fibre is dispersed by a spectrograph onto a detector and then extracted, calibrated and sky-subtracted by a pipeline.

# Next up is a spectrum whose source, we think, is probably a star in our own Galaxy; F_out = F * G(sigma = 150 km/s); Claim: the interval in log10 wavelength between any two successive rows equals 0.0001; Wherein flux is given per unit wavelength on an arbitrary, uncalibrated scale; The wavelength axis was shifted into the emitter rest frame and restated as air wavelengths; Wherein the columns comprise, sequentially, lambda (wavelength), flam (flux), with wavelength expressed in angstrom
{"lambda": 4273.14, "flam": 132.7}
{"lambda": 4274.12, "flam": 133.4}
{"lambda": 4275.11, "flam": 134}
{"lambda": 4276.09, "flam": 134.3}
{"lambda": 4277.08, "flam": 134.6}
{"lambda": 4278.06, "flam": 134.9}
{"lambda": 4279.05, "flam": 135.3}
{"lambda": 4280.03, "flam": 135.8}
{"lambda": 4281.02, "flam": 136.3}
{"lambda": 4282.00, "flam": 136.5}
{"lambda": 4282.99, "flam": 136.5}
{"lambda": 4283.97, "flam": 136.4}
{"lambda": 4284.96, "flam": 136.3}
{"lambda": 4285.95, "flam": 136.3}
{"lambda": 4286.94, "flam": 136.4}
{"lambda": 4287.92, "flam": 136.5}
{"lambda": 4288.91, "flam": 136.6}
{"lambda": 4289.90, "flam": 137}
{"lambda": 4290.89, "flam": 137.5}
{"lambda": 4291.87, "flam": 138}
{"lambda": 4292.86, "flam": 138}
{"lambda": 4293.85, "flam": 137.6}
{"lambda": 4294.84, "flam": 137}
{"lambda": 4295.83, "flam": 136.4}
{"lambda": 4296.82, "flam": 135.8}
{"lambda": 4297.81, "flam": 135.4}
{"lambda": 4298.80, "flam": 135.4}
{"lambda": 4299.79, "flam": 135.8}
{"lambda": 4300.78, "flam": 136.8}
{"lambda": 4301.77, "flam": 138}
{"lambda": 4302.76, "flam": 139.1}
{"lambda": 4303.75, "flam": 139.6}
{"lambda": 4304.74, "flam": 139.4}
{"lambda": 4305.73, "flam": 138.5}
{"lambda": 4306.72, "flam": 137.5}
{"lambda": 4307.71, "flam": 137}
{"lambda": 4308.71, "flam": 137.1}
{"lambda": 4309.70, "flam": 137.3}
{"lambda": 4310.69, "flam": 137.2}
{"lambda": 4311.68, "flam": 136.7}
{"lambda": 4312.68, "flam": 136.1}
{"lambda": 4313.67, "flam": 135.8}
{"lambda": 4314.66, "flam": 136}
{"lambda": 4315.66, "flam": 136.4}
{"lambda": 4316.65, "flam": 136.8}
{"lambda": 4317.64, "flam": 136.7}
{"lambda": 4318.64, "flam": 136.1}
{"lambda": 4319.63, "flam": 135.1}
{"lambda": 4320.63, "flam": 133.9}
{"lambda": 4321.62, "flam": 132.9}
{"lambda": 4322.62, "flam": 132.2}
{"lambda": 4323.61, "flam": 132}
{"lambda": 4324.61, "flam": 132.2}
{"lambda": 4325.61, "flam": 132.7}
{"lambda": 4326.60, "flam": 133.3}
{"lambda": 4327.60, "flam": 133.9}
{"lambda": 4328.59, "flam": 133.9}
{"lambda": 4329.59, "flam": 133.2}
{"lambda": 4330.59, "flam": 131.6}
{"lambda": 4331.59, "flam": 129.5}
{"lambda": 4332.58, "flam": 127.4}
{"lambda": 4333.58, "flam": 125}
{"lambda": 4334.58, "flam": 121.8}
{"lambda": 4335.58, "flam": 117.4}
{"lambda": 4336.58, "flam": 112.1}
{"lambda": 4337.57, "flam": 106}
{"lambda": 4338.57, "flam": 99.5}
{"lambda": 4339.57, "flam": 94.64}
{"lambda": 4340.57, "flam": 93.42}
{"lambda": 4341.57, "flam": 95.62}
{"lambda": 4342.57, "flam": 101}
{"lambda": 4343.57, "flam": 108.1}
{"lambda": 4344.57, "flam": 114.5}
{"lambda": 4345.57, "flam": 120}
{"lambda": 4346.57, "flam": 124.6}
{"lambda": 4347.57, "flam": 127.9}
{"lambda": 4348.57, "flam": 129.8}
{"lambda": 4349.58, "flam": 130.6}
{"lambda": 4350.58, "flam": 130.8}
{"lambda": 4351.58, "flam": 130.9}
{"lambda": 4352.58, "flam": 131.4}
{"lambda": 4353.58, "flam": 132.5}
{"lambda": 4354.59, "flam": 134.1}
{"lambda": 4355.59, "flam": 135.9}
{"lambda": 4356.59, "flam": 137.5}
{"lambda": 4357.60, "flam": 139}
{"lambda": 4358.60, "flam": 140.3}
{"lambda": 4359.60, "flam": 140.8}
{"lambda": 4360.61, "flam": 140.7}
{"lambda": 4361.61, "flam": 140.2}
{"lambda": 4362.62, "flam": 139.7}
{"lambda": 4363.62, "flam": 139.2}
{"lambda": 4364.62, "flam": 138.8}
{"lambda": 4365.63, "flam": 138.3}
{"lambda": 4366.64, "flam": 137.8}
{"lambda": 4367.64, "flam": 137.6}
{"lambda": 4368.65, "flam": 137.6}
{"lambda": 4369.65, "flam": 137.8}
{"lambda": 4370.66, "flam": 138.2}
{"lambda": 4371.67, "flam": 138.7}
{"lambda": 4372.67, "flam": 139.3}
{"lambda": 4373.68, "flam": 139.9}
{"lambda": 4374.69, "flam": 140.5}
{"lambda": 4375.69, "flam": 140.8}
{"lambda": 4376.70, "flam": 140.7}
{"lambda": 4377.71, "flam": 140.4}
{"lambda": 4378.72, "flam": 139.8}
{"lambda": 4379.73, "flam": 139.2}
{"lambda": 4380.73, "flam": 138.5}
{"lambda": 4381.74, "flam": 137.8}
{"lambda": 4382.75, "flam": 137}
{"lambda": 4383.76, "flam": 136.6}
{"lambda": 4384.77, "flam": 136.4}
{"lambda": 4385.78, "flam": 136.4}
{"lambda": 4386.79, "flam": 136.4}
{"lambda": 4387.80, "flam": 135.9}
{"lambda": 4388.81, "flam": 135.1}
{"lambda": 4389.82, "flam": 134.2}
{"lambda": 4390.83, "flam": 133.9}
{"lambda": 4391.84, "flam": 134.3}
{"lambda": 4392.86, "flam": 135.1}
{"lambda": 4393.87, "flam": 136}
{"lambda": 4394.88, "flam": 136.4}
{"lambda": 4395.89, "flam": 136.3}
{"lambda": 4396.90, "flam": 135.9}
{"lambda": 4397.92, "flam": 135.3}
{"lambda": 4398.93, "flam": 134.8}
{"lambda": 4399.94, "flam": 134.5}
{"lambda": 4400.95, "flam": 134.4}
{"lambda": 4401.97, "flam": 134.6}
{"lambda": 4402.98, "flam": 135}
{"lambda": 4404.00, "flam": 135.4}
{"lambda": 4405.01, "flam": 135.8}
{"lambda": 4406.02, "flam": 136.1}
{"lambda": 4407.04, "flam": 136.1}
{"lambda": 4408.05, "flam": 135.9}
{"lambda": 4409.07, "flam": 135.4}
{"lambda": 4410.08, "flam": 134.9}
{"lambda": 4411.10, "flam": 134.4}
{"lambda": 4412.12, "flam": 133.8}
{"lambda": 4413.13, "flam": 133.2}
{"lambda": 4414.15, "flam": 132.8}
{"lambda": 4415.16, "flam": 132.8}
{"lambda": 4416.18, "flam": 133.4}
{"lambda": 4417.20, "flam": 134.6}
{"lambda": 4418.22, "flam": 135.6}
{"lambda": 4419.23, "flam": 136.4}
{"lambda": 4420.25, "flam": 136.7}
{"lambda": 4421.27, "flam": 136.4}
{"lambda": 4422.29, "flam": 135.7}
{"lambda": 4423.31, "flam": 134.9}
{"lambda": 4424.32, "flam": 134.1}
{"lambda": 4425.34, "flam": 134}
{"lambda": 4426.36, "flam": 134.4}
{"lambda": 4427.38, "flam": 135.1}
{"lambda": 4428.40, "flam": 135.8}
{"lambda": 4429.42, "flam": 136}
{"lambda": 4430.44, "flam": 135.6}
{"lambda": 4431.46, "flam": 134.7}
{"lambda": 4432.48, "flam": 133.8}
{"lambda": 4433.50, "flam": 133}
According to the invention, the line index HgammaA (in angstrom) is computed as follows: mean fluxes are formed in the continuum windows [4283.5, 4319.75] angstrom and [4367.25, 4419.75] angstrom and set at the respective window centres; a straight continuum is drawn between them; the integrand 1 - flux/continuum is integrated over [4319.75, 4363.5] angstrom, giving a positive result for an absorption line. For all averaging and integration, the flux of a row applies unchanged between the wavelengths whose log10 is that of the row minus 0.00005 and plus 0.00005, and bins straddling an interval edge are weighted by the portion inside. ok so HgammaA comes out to 3.4 angstrom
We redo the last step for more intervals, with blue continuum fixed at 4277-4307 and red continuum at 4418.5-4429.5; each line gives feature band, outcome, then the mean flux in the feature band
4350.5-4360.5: 0.0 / 136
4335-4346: 2.5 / 106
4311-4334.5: 0.6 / 133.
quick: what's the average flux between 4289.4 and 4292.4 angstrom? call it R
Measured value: 138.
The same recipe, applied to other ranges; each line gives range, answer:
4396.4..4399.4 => 135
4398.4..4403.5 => 135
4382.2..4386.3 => 137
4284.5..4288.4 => 136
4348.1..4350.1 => 130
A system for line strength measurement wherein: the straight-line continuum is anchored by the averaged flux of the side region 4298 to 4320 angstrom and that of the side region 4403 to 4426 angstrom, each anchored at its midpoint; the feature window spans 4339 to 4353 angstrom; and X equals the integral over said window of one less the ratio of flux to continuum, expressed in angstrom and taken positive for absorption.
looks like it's 2.03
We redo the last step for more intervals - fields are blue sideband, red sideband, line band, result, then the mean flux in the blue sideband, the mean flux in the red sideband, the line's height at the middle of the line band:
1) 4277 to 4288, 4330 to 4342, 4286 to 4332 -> -4.2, 136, 113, 125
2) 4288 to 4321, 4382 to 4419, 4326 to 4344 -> 2.6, 137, 135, 136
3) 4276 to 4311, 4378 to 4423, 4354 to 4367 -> -0.2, 137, 136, 136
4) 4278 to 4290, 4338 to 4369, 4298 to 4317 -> -0.6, 136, 127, 133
